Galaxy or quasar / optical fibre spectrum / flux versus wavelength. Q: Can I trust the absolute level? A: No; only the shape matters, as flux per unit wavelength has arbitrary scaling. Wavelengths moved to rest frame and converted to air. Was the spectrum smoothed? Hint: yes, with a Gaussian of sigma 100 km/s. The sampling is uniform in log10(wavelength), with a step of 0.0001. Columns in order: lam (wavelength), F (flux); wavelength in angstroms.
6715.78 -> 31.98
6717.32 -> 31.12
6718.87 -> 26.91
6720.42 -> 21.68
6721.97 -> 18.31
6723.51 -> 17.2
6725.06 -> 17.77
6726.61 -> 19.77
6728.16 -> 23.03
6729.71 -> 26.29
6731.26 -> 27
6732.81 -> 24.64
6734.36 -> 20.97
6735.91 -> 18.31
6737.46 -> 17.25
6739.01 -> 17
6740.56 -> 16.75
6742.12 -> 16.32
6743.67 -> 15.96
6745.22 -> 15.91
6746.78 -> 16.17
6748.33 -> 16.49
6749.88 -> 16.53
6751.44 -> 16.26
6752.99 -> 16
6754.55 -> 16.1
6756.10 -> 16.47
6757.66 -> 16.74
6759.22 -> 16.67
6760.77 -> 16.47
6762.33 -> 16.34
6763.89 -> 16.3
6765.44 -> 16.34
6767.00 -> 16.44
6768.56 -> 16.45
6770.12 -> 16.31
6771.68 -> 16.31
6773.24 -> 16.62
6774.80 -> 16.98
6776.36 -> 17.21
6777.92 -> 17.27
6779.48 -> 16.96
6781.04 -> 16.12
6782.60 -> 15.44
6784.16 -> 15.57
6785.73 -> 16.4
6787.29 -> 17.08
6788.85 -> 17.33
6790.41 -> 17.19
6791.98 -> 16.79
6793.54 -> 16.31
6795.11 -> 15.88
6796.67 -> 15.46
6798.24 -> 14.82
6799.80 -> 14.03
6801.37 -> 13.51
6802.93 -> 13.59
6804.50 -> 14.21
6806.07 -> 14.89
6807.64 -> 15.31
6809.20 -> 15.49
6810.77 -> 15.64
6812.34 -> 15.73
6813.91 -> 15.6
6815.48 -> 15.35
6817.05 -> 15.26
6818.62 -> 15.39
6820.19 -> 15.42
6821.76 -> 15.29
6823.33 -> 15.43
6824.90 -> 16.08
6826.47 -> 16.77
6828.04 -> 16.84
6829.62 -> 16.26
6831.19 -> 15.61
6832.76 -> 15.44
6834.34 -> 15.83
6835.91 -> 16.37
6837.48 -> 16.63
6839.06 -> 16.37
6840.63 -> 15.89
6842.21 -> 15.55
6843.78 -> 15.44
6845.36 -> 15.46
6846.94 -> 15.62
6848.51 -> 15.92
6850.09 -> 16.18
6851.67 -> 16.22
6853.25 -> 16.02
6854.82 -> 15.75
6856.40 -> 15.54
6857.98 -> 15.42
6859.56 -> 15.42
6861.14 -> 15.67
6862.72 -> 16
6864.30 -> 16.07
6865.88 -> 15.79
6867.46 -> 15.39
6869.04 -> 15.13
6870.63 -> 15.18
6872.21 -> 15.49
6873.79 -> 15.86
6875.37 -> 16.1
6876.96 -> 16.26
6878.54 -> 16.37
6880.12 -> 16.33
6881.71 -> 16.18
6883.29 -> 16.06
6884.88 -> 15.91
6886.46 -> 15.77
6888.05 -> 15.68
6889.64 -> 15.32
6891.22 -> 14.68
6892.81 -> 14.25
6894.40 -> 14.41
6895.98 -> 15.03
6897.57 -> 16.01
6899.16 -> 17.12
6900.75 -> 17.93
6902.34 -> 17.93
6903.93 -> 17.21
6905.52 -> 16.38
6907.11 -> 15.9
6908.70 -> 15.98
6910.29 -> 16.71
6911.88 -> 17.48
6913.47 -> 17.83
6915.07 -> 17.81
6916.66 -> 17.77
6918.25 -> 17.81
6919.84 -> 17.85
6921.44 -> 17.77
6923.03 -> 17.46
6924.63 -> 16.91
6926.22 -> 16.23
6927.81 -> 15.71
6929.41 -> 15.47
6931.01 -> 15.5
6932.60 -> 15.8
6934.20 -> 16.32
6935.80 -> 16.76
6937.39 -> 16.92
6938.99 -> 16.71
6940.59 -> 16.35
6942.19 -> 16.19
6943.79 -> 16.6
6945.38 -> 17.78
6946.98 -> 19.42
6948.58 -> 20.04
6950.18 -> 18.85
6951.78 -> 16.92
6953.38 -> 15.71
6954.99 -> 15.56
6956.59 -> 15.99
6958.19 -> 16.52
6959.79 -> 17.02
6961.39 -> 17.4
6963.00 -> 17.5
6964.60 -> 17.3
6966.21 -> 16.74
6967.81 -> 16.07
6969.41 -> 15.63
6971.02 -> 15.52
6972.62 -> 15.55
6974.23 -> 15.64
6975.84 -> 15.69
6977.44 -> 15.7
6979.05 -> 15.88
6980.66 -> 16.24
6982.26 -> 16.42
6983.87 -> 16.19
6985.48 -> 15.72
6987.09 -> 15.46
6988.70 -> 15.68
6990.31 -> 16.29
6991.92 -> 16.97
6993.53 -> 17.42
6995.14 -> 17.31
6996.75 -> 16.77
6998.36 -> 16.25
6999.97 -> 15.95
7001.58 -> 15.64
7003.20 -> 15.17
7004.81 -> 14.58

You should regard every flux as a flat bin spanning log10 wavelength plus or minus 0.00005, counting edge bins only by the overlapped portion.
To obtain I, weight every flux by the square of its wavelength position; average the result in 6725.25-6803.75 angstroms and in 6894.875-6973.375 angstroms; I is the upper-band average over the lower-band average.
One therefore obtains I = 1.03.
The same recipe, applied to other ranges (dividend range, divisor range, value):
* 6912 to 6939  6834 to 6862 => 1.09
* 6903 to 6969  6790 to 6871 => 1.12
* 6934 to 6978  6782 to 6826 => 1.13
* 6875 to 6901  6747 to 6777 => 1.00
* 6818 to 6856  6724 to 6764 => 0.90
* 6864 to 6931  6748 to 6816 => 1.05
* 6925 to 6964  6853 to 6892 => 1.09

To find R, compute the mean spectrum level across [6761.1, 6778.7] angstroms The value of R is 16.6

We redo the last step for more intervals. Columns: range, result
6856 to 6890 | 15.8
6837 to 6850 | 15.9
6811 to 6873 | 15.8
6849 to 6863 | 15.8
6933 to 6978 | 16.7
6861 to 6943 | 16.3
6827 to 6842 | 16.1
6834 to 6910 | 15.9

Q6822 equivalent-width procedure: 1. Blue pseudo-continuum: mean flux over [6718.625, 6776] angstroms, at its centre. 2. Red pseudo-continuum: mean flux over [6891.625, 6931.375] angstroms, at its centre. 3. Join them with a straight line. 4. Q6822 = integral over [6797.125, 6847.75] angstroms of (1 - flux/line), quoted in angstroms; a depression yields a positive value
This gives 5.7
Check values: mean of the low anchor 18.1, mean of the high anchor 16.6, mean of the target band 15.5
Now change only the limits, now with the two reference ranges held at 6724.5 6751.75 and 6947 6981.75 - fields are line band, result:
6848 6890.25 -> 4.4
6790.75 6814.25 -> 4.1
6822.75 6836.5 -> 1.5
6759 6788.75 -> 3.5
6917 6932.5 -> 0.3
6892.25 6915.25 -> 1.0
